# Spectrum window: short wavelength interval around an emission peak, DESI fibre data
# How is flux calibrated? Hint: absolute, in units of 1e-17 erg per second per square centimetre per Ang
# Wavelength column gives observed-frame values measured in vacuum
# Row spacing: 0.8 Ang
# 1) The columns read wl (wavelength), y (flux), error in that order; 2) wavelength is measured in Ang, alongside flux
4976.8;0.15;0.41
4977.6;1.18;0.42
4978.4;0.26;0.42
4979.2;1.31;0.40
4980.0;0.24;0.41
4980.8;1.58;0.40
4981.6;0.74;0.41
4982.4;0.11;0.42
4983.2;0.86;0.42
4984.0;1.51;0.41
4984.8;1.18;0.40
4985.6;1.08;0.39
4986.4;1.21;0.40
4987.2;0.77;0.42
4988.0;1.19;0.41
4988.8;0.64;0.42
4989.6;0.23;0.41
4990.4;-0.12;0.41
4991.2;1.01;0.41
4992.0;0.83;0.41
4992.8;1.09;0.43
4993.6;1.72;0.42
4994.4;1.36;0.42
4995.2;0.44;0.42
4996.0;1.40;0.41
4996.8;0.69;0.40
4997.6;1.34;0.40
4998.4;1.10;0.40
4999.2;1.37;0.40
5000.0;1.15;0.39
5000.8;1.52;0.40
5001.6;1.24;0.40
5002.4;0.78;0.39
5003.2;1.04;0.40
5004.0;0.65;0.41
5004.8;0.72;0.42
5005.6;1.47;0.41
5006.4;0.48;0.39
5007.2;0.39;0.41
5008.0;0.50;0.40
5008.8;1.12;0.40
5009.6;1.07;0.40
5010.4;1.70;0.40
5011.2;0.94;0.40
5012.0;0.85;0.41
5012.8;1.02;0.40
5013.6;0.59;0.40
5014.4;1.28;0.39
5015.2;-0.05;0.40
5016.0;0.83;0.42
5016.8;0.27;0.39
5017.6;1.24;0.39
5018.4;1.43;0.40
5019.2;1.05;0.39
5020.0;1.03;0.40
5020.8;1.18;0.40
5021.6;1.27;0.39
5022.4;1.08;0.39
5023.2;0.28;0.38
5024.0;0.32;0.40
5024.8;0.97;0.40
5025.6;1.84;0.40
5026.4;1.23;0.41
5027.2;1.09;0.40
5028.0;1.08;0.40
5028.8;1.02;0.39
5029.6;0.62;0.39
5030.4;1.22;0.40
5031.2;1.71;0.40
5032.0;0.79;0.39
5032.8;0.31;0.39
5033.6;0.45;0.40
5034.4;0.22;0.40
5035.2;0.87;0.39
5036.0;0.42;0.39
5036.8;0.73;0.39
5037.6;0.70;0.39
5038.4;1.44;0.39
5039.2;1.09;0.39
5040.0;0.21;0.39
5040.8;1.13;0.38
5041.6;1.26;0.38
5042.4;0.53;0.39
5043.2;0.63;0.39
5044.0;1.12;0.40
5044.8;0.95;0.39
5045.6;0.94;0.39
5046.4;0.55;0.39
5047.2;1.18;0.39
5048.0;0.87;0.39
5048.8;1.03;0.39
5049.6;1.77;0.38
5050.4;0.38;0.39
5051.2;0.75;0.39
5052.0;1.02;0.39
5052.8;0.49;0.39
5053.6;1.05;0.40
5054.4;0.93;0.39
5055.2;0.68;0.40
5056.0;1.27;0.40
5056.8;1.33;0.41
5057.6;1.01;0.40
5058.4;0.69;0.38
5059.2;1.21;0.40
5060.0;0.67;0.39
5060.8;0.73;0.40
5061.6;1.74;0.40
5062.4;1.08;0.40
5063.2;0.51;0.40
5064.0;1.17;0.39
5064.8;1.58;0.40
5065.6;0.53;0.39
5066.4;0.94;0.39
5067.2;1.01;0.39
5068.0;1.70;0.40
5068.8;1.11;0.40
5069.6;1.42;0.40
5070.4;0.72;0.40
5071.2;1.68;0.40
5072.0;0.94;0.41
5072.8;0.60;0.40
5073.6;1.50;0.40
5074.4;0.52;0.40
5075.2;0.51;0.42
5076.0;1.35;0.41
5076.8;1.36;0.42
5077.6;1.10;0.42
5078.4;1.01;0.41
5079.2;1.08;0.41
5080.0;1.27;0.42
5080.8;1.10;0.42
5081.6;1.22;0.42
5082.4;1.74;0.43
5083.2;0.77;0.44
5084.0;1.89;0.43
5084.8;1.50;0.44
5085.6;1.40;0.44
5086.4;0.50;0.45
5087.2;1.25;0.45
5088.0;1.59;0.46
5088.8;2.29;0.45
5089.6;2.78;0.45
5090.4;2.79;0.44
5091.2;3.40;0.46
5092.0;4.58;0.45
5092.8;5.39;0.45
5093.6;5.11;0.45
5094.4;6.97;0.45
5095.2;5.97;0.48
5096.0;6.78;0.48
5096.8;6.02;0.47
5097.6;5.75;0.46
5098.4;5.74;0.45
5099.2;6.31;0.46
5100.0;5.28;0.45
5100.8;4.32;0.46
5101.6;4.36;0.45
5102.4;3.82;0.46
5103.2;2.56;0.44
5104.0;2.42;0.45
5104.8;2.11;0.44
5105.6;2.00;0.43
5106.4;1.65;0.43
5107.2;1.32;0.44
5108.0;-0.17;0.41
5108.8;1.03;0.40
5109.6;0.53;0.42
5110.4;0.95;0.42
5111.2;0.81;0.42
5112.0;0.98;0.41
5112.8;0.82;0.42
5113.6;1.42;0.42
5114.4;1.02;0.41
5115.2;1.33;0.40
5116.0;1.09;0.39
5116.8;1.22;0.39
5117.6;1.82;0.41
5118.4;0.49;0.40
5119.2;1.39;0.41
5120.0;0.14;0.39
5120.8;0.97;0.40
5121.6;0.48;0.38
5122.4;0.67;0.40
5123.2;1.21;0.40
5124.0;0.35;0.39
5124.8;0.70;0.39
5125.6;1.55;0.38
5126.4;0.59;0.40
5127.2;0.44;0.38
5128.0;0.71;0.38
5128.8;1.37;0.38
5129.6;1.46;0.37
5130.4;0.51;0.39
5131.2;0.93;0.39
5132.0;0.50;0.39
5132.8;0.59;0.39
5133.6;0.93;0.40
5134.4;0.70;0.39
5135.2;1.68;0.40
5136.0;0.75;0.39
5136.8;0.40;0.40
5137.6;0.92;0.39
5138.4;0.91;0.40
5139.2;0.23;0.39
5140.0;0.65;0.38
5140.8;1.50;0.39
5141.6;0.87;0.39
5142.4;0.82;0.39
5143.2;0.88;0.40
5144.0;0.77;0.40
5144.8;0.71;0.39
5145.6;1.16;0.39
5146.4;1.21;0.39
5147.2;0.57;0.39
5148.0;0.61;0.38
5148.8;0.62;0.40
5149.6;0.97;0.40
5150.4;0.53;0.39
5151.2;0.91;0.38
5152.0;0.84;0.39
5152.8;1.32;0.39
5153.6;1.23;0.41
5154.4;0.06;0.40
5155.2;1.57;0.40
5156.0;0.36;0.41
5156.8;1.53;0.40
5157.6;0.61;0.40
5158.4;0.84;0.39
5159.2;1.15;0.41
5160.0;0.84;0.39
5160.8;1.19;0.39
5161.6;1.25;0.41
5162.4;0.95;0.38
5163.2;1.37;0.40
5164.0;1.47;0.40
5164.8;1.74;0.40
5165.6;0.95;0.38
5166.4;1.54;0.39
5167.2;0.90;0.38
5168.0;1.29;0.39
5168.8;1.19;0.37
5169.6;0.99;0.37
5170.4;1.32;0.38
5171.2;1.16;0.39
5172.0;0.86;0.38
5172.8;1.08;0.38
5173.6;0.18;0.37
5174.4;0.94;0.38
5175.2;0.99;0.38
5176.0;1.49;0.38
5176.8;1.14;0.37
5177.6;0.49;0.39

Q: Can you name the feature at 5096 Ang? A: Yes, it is [O II] 3727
